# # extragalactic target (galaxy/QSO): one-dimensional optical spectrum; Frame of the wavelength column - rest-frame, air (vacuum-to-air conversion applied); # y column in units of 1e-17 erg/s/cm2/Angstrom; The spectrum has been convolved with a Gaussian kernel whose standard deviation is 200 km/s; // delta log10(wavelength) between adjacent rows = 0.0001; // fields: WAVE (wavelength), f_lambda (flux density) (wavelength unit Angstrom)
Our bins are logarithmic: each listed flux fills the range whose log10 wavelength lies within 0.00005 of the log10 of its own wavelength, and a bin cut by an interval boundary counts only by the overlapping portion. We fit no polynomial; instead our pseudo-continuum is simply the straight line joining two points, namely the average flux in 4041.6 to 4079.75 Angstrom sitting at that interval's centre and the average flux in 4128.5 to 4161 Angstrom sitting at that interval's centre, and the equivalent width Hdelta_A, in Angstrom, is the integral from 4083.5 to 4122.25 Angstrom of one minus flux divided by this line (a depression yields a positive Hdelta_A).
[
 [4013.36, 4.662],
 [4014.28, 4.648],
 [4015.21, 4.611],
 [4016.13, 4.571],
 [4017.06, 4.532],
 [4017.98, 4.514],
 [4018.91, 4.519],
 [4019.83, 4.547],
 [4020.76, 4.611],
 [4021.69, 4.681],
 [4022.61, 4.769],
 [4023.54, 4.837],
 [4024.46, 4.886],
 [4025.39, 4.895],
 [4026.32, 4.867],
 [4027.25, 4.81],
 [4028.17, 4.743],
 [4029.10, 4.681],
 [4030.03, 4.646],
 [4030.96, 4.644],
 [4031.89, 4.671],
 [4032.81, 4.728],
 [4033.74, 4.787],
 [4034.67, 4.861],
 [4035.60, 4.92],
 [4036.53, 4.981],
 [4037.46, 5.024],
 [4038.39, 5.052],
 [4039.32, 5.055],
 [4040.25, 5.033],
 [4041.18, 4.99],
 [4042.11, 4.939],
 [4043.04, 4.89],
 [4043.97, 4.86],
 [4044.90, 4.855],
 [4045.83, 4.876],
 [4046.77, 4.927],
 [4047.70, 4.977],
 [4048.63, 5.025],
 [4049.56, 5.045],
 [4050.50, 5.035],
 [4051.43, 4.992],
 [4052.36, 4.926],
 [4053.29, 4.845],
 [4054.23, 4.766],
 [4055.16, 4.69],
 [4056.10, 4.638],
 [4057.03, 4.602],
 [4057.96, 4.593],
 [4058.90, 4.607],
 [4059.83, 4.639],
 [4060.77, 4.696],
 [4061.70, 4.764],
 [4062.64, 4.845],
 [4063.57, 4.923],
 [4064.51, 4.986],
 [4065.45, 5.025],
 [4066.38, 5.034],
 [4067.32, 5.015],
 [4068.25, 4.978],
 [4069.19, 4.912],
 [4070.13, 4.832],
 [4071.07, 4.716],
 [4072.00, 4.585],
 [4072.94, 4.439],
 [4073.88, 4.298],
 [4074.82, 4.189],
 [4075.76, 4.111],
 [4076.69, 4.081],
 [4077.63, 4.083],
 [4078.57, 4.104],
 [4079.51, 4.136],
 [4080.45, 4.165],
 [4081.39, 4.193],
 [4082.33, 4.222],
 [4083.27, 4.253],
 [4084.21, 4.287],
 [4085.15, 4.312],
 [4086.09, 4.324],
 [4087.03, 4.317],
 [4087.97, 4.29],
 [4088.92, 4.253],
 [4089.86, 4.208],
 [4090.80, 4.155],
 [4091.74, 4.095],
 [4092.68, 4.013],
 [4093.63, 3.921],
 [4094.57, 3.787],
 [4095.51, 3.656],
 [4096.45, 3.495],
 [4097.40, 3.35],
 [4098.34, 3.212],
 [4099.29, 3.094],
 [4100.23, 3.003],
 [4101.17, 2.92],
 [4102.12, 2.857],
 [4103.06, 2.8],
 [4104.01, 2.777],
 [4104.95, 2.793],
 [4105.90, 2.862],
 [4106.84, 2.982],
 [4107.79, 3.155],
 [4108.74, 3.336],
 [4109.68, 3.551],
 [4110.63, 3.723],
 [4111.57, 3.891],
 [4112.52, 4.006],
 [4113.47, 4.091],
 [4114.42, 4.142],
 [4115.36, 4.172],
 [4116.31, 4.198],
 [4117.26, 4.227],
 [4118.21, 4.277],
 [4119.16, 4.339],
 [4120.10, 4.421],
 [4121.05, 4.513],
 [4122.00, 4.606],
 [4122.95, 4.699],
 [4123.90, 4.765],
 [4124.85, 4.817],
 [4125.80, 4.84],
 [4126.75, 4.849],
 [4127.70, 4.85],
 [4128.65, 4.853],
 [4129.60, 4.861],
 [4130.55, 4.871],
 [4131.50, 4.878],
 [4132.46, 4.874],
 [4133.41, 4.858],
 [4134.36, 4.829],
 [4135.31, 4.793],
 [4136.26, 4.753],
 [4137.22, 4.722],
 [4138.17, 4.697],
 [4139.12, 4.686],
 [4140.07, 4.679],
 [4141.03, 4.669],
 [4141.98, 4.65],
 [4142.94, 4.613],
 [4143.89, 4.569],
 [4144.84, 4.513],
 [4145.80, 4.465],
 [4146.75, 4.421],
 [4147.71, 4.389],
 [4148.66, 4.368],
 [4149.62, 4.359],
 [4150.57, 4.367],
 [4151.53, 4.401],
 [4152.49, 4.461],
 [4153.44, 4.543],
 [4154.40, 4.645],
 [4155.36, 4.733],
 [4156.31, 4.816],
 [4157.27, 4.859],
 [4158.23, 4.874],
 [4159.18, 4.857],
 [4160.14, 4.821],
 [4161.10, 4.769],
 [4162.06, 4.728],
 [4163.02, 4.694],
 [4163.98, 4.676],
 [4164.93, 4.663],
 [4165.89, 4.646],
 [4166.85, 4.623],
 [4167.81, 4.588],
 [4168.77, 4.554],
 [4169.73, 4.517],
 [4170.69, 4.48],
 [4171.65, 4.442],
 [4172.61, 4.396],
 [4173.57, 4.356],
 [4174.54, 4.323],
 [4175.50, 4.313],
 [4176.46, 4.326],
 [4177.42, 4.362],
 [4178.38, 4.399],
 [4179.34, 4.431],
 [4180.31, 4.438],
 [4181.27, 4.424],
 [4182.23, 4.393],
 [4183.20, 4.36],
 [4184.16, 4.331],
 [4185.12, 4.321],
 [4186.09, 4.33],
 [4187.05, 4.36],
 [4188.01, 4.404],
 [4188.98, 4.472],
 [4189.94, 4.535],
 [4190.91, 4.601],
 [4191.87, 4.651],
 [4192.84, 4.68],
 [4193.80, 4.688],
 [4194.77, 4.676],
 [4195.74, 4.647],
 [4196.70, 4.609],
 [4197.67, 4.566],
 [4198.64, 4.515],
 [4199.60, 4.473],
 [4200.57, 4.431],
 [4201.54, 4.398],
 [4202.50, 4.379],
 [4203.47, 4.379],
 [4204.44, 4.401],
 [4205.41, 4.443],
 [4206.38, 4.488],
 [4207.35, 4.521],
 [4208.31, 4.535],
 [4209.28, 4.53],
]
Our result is 7.7 Angstrom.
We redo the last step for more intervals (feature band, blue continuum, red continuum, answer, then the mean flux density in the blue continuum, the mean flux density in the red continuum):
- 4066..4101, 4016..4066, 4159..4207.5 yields 4.2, 4.81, 4.5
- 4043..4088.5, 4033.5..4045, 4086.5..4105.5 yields -3.6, 4.95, 3.55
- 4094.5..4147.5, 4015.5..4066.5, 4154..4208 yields 5.8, 4.81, 4.53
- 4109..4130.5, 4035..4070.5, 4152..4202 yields 1.4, 4.89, 4.54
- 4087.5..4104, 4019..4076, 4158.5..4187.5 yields 3.9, 4.8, 4.5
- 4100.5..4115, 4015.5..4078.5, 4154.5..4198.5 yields 4.1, 4.76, 4.55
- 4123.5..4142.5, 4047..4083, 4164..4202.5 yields -1.0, 4.65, 4.48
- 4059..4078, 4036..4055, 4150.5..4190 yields 0.8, 4.95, 4.53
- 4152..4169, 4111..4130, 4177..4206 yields -0.9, 4.47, 4.47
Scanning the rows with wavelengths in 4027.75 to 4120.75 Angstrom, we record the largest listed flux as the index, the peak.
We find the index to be 5.055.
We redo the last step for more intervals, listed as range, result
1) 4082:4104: 4.324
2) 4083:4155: 4.878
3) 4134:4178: 4.874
